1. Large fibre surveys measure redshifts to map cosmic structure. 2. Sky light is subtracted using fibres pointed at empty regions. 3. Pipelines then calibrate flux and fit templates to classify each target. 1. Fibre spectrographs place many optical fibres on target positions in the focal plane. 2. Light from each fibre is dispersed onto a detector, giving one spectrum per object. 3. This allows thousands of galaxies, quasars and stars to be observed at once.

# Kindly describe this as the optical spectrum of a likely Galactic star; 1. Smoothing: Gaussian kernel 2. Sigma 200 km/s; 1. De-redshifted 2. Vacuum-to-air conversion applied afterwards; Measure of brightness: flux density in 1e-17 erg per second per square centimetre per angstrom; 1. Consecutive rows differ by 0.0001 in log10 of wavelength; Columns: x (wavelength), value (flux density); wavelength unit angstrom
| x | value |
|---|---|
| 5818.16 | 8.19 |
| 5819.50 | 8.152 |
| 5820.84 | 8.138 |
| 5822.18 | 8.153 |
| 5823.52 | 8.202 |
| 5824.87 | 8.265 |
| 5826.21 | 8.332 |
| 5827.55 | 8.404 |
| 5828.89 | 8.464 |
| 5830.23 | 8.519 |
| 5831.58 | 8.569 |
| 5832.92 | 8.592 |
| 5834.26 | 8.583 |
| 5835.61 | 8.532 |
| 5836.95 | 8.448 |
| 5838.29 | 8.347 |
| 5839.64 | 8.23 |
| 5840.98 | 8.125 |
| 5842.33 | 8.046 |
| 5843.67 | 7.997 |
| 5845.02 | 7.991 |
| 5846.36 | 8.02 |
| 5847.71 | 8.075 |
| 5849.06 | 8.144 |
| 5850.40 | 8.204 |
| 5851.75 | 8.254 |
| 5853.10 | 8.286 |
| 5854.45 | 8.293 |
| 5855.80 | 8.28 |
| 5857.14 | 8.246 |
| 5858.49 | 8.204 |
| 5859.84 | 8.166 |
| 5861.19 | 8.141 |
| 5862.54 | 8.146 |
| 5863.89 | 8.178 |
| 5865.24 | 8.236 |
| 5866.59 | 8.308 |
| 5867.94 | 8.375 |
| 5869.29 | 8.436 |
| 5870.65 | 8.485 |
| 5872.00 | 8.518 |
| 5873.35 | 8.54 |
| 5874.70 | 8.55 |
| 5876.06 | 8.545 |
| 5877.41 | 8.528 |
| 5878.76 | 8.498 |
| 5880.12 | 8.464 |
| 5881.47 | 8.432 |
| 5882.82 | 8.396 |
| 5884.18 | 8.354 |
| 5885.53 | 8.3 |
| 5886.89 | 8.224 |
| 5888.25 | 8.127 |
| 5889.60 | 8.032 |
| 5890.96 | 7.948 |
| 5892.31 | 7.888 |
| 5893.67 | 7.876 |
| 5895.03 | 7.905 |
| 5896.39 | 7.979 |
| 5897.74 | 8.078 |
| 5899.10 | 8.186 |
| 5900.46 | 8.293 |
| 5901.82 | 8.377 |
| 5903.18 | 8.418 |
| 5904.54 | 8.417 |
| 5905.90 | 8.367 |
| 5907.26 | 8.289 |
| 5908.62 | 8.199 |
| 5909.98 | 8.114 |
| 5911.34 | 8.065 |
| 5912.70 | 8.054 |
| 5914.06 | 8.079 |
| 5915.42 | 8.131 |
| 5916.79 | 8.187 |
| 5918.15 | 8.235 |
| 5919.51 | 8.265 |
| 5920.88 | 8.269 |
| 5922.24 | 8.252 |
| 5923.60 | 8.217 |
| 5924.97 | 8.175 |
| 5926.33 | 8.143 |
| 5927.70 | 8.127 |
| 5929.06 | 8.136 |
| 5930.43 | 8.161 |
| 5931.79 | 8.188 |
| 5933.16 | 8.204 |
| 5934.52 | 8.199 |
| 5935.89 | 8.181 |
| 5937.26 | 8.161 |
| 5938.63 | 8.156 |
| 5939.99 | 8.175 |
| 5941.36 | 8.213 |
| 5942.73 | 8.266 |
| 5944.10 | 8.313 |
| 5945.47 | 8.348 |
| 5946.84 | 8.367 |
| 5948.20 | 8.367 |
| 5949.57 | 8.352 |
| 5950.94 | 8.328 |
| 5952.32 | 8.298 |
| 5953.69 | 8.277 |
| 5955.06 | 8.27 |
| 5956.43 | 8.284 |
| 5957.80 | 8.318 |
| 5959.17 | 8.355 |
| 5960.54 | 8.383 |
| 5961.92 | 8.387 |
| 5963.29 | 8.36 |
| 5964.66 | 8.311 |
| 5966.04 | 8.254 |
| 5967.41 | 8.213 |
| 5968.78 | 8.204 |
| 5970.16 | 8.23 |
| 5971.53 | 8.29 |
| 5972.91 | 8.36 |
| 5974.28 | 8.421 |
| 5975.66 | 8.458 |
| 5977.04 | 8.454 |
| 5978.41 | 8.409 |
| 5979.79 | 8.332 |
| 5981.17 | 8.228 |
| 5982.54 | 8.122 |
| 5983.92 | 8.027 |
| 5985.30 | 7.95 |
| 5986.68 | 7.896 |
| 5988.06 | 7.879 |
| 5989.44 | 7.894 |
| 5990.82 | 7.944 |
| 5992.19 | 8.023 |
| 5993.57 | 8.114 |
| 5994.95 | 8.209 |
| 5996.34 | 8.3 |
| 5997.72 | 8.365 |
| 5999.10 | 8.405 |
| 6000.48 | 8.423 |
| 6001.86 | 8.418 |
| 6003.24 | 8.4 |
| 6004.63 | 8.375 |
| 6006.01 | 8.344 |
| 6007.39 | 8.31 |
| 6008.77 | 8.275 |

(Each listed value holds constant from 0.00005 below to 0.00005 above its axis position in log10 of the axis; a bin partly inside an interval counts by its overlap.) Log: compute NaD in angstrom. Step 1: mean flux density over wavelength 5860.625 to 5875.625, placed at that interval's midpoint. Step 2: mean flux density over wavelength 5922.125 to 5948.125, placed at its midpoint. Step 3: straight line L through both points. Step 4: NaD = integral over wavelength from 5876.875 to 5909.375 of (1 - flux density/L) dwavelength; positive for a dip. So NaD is 0.3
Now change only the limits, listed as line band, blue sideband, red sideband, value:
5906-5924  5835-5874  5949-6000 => 0.1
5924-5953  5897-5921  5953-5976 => 0.1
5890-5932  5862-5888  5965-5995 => 0.8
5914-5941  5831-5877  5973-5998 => 0.1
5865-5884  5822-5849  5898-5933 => -0.5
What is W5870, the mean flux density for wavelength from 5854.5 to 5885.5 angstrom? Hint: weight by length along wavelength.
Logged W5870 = 8.36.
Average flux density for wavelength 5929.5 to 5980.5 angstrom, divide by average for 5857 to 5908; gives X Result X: 1.00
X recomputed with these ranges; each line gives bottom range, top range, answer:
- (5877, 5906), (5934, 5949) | 1.00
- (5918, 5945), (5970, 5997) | 1.00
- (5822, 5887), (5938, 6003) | 0.99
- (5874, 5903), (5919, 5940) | 0.99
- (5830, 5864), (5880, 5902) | 0.99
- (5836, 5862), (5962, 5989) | 1.01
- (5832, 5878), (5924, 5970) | 0.99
